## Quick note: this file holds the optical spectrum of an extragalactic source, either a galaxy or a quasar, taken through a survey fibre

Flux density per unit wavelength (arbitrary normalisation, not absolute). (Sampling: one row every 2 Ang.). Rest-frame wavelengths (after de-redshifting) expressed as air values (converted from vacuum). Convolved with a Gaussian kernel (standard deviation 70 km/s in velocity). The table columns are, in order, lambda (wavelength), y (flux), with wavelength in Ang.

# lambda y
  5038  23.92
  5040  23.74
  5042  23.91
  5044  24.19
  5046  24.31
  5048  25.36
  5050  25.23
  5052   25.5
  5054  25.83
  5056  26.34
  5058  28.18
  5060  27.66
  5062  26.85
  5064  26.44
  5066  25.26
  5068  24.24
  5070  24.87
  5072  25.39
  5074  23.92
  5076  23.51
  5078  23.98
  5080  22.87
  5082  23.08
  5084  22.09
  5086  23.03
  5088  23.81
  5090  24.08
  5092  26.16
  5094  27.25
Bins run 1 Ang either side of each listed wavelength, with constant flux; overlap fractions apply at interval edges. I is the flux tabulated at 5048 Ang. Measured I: 25.36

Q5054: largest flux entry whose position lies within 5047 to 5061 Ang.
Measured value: 28.18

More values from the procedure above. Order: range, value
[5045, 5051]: 25.36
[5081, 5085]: 23.08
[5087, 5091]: 24.08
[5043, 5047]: 24.31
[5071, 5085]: 25.39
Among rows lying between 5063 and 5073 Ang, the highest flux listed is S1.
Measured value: 26.44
